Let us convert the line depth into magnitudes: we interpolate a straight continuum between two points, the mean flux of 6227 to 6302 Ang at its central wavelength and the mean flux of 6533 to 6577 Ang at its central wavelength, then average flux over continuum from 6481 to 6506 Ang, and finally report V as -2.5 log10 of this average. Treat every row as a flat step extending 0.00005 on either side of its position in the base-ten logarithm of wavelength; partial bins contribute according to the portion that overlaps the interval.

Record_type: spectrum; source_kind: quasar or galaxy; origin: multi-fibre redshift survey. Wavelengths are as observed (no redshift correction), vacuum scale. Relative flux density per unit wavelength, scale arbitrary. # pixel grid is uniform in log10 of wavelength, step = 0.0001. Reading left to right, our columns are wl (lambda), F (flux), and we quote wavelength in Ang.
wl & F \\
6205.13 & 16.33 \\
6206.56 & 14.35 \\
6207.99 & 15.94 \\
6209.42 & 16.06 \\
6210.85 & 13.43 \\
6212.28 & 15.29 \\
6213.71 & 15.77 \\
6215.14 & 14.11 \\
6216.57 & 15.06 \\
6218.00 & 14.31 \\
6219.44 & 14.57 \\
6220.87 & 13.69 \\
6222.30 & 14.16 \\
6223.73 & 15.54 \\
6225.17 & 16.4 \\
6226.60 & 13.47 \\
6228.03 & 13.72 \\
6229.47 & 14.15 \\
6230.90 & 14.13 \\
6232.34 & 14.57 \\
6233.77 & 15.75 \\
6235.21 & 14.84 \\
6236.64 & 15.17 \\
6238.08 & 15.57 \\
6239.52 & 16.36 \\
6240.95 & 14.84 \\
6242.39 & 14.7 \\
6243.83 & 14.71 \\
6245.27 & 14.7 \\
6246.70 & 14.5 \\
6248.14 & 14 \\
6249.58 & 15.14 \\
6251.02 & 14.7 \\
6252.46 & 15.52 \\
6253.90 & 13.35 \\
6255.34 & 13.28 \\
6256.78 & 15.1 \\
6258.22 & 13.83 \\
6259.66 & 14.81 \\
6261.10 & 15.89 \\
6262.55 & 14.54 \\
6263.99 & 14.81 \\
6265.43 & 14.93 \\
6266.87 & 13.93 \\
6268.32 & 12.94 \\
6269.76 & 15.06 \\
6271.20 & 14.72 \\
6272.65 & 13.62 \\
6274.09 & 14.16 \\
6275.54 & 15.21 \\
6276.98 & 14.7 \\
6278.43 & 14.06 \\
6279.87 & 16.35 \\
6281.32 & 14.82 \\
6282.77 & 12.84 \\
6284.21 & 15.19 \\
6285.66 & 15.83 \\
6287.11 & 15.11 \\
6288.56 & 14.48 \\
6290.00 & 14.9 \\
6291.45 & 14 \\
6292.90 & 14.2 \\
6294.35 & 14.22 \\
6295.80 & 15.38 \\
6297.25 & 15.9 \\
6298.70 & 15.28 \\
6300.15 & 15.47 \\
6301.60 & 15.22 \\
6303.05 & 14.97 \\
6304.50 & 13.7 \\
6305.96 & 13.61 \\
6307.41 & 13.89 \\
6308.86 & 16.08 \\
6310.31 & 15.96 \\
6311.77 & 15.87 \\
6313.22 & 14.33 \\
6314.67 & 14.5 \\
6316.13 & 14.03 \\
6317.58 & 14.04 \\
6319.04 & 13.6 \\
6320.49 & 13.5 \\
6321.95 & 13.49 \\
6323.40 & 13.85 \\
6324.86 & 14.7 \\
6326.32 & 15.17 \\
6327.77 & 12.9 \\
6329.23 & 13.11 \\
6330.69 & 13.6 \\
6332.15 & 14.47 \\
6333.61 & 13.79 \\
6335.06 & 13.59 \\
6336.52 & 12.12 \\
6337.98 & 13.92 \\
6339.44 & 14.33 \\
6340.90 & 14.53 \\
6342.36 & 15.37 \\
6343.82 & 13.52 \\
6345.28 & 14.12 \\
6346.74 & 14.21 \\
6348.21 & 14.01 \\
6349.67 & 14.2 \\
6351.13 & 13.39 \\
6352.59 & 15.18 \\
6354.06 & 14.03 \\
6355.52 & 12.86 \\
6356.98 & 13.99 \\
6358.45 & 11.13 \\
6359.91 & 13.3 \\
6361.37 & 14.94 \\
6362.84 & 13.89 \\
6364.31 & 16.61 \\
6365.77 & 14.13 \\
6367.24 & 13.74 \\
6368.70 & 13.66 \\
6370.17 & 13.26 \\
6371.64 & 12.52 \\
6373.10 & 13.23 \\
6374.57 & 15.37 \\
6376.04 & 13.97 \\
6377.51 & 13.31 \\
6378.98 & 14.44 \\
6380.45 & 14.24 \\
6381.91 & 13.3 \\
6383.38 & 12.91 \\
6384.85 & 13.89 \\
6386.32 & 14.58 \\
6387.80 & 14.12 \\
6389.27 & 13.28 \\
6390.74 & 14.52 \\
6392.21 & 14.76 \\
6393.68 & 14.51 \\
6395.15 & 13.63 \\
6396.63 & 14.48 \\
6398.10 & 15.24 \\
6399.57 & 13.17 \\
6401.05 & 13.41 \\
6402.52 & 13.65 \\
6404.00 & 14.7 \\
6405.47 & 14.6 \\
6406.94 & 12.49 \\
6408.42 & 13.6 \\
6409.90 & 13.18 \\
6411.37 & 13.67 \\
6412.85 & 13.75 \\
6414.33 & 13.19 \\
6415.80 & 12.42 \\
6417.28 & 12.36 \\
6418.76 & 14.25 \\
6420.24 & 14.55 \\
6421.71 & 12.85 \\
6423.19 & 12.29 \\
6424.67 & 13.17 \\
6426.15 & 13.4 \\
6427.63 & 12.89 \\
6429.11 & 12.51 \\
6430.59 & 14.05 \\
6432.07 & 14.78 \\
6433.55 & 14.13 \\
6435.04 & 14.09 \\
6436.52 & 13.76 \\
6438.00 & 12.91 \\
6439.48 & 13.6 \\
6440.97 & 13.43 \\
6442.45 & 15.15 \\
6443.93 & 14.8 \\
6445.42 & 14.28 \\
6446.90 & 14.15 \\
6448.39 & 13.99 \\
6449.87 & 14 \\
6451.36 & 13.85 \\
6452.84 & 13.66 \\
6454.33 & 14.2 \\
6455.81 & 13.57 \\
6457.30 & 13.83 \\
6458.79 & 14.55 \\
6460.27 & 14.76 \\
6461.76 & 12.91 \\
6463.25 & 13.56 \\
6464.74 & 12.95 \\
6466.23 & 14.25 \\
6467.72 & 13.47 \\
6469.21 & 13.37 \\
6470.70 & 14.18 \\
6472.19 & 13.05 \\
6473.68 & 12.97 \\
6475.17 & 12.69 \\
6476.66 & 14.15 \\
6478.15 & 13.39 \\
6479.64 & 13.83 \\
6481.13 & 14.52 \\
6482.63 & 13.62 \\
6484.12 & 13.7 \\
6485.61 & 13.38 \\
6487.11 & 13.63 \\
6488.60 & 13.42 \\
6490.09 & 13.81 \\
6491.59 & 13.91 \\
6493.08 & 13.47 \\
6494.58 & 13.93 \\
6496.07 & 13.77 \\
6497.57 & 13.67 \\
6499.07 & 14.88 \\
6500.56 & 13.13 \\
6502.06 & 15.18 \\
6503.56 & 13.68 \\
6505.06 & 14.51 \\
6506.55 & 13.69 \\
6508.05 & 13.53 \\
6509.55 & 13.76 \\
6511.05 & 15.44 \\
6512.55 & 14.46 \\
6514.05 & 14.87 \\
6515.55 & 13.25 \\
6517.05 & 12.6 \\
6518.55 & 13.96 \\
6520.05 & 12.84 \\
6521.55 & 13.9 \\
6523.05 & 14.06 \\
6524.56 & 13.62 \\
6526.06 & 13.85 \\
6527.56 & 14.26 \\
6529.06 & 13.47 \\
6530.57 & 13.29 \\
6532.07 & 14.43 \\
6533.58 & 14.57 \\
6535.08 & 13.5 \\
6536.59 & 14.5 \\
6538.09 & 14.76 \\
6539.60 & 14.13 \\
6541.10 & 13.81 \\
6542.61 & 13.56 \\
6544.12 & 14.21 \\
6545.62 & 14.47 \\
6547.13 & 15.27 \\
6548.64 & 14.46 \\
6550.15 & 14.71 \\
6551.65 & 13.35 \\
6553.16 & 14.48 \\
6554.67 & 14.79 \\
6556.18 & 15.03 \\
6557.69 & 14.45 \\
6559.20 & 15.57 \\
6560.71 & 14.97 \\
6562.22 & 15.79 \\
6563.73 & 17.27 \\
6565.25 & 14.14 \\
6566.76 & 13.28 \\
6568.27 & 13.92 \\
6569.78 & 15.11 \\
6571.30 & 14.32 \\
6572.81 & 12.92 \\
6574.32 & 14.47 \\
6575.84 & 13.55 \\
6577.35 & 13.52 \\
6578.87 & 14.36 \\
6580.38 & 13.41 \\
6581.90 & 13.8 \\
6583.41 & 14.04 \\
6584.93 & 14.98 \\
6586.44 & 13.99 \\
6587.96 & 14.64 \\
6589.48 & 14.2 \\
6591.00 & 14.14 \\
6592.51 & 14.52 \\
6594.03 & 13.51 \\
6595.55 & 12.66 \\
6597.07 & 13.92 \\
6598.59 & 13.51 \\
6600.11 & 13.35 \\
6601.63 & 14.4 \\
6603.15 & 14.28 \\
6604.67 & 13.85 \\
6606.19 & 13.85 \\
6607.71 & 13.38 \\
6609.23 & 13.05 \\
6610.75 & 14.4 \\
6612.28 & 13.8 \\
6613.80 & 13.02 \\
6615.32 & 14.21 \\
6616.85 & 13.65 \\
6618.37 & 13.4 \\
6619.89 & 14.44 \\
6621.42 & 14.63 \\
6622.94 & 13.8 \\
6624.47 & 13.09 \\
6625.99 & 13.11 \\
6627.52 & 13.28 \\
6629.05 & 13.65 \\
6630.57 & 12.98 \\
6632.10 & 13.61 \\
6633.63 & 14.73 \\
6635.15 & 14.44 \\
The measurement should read 0.05 mag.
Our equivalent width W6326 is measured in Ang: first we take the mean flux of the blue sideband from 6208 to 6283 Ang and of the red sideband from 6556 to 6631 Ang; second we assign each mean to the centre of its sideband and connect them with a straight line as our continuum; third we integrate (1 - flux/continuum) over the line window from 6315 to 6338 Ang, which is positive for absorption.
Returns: 1.2 Ang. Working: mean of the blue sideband 14.7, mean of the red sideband 14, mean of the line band 13.7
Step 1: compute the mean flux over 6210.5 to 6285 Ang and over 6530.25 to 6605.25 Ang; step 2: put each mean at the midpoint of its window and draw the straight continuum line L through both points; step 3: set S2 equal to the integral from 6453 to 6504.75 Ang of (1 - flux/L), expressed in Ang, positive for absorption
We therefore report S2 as 2.2 Ang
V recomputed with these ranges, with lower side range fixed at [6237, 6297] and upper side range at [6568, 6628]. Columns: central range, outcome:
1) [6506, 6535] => 0.014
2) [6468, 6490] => 0.045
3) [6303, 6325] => 0.015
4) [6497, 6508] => 0.001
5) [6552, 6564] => -0.089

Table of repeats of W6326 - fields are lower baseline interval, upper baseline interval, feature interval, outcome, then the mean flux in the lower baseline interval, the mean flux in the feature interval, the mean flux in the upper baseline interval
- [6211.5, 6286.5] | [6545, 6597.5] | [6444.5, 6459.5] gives 0.5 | 14.7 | 14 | 14.3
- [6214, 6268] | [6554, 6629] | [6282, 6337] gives 0.6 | 14.7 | 14.4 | 14.1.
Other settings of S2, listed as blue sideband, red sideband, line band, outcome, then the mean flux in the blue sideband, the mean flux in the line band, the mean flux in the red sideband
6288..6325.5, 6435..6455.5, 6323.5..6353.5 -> 0.91 Ang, 14.6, 14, 14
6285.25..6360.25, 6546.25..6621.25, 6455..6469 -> 0.45 Ang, 14.2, 13.7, 14.2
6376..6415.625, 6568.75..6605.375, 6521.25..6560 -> -0.86 Ang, 13.9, 14.3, 14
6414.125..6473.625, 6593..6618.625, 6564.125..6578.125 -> -0.33 Ang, 13.7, 14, 13.7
